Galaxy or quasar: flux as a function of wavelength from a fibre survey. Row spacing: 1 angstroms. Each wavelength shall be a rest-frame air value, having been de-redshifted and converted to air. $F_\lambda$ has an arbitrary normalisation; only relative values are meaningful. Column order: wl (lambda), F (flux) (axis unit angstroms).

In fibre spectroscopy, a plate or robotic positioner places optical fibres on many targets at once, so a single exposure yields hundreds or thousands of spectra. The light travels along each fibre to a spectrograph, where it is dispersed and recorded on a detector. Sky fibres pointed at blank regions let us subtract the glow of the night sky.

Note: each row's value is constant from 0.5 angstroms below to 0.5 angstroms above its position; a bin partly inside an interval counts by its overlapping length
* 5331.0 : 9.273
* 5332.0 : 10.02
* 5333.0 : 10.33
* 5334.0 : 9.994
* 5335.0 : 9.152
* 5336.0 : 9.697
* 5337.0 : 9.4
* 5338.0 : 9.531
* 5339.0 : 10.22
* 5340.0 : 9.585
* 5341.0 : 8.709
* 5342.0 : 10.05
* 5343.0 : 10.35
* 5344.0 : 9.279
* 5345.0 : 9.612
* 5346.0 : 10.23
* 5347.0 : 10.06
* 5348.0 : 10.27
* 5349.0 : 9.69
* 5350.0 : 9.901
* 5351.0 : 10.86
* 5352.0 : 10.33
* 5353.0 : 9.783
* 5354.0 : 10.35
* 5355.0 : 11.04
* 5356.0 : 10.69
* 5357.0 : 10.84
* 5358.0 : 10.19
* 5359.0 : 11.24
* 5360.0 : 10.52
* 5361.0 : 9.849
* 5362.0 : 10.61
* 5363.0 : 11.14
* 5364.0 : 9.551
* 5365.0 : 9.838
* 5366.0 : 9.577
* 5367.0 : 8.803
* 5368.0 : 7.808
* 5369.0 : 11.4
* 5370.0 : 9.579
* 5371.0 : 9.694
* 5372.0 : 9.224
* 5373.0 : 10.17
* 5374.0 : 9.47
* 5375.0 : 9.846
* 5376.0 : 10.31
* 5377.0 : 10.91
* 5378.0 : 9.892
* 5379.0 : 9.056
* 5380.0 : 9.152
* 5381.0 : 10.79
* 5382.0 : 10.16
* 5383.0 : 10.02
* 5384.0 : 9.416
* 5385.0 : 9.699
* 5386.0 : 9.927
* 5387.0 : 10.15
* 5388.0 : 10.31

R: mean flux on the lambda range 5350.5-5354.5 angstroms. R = 10.3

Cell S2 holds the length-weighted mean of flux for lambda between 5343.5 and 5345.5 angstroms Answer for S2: 9.45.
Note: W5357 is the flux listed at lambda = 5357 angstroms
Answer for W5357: 10.84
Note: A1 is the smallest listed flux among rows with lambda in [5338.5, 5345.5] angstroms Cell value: 8.709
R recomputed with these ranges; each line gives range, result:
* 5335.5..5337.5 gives 9.55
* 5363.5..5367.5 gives 9.44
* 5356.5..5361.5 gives 10.5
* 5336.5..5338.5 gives 9.47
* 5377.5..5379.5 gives 9.47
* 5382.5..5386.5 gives 9.77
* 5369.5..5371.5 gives 9.64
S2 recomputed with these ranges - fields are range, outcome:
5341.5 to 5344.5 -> 9.89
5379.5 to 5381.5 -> 9.97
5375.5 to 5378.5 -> 10.4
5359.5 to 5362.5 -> 10.3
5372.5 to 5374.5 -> 9.82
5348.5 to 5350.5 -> 9.8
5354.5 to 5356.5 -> 10.9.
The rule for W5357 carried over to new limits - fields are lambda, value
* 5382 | 10.16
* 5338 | 9.531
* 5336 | 9.697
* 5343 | 10.35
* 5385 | 9.699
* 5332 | 10.02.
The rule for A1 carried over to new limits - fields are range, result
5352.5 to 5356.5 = 9.783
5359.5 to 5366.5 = 9.551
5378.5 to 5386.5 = 9.056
